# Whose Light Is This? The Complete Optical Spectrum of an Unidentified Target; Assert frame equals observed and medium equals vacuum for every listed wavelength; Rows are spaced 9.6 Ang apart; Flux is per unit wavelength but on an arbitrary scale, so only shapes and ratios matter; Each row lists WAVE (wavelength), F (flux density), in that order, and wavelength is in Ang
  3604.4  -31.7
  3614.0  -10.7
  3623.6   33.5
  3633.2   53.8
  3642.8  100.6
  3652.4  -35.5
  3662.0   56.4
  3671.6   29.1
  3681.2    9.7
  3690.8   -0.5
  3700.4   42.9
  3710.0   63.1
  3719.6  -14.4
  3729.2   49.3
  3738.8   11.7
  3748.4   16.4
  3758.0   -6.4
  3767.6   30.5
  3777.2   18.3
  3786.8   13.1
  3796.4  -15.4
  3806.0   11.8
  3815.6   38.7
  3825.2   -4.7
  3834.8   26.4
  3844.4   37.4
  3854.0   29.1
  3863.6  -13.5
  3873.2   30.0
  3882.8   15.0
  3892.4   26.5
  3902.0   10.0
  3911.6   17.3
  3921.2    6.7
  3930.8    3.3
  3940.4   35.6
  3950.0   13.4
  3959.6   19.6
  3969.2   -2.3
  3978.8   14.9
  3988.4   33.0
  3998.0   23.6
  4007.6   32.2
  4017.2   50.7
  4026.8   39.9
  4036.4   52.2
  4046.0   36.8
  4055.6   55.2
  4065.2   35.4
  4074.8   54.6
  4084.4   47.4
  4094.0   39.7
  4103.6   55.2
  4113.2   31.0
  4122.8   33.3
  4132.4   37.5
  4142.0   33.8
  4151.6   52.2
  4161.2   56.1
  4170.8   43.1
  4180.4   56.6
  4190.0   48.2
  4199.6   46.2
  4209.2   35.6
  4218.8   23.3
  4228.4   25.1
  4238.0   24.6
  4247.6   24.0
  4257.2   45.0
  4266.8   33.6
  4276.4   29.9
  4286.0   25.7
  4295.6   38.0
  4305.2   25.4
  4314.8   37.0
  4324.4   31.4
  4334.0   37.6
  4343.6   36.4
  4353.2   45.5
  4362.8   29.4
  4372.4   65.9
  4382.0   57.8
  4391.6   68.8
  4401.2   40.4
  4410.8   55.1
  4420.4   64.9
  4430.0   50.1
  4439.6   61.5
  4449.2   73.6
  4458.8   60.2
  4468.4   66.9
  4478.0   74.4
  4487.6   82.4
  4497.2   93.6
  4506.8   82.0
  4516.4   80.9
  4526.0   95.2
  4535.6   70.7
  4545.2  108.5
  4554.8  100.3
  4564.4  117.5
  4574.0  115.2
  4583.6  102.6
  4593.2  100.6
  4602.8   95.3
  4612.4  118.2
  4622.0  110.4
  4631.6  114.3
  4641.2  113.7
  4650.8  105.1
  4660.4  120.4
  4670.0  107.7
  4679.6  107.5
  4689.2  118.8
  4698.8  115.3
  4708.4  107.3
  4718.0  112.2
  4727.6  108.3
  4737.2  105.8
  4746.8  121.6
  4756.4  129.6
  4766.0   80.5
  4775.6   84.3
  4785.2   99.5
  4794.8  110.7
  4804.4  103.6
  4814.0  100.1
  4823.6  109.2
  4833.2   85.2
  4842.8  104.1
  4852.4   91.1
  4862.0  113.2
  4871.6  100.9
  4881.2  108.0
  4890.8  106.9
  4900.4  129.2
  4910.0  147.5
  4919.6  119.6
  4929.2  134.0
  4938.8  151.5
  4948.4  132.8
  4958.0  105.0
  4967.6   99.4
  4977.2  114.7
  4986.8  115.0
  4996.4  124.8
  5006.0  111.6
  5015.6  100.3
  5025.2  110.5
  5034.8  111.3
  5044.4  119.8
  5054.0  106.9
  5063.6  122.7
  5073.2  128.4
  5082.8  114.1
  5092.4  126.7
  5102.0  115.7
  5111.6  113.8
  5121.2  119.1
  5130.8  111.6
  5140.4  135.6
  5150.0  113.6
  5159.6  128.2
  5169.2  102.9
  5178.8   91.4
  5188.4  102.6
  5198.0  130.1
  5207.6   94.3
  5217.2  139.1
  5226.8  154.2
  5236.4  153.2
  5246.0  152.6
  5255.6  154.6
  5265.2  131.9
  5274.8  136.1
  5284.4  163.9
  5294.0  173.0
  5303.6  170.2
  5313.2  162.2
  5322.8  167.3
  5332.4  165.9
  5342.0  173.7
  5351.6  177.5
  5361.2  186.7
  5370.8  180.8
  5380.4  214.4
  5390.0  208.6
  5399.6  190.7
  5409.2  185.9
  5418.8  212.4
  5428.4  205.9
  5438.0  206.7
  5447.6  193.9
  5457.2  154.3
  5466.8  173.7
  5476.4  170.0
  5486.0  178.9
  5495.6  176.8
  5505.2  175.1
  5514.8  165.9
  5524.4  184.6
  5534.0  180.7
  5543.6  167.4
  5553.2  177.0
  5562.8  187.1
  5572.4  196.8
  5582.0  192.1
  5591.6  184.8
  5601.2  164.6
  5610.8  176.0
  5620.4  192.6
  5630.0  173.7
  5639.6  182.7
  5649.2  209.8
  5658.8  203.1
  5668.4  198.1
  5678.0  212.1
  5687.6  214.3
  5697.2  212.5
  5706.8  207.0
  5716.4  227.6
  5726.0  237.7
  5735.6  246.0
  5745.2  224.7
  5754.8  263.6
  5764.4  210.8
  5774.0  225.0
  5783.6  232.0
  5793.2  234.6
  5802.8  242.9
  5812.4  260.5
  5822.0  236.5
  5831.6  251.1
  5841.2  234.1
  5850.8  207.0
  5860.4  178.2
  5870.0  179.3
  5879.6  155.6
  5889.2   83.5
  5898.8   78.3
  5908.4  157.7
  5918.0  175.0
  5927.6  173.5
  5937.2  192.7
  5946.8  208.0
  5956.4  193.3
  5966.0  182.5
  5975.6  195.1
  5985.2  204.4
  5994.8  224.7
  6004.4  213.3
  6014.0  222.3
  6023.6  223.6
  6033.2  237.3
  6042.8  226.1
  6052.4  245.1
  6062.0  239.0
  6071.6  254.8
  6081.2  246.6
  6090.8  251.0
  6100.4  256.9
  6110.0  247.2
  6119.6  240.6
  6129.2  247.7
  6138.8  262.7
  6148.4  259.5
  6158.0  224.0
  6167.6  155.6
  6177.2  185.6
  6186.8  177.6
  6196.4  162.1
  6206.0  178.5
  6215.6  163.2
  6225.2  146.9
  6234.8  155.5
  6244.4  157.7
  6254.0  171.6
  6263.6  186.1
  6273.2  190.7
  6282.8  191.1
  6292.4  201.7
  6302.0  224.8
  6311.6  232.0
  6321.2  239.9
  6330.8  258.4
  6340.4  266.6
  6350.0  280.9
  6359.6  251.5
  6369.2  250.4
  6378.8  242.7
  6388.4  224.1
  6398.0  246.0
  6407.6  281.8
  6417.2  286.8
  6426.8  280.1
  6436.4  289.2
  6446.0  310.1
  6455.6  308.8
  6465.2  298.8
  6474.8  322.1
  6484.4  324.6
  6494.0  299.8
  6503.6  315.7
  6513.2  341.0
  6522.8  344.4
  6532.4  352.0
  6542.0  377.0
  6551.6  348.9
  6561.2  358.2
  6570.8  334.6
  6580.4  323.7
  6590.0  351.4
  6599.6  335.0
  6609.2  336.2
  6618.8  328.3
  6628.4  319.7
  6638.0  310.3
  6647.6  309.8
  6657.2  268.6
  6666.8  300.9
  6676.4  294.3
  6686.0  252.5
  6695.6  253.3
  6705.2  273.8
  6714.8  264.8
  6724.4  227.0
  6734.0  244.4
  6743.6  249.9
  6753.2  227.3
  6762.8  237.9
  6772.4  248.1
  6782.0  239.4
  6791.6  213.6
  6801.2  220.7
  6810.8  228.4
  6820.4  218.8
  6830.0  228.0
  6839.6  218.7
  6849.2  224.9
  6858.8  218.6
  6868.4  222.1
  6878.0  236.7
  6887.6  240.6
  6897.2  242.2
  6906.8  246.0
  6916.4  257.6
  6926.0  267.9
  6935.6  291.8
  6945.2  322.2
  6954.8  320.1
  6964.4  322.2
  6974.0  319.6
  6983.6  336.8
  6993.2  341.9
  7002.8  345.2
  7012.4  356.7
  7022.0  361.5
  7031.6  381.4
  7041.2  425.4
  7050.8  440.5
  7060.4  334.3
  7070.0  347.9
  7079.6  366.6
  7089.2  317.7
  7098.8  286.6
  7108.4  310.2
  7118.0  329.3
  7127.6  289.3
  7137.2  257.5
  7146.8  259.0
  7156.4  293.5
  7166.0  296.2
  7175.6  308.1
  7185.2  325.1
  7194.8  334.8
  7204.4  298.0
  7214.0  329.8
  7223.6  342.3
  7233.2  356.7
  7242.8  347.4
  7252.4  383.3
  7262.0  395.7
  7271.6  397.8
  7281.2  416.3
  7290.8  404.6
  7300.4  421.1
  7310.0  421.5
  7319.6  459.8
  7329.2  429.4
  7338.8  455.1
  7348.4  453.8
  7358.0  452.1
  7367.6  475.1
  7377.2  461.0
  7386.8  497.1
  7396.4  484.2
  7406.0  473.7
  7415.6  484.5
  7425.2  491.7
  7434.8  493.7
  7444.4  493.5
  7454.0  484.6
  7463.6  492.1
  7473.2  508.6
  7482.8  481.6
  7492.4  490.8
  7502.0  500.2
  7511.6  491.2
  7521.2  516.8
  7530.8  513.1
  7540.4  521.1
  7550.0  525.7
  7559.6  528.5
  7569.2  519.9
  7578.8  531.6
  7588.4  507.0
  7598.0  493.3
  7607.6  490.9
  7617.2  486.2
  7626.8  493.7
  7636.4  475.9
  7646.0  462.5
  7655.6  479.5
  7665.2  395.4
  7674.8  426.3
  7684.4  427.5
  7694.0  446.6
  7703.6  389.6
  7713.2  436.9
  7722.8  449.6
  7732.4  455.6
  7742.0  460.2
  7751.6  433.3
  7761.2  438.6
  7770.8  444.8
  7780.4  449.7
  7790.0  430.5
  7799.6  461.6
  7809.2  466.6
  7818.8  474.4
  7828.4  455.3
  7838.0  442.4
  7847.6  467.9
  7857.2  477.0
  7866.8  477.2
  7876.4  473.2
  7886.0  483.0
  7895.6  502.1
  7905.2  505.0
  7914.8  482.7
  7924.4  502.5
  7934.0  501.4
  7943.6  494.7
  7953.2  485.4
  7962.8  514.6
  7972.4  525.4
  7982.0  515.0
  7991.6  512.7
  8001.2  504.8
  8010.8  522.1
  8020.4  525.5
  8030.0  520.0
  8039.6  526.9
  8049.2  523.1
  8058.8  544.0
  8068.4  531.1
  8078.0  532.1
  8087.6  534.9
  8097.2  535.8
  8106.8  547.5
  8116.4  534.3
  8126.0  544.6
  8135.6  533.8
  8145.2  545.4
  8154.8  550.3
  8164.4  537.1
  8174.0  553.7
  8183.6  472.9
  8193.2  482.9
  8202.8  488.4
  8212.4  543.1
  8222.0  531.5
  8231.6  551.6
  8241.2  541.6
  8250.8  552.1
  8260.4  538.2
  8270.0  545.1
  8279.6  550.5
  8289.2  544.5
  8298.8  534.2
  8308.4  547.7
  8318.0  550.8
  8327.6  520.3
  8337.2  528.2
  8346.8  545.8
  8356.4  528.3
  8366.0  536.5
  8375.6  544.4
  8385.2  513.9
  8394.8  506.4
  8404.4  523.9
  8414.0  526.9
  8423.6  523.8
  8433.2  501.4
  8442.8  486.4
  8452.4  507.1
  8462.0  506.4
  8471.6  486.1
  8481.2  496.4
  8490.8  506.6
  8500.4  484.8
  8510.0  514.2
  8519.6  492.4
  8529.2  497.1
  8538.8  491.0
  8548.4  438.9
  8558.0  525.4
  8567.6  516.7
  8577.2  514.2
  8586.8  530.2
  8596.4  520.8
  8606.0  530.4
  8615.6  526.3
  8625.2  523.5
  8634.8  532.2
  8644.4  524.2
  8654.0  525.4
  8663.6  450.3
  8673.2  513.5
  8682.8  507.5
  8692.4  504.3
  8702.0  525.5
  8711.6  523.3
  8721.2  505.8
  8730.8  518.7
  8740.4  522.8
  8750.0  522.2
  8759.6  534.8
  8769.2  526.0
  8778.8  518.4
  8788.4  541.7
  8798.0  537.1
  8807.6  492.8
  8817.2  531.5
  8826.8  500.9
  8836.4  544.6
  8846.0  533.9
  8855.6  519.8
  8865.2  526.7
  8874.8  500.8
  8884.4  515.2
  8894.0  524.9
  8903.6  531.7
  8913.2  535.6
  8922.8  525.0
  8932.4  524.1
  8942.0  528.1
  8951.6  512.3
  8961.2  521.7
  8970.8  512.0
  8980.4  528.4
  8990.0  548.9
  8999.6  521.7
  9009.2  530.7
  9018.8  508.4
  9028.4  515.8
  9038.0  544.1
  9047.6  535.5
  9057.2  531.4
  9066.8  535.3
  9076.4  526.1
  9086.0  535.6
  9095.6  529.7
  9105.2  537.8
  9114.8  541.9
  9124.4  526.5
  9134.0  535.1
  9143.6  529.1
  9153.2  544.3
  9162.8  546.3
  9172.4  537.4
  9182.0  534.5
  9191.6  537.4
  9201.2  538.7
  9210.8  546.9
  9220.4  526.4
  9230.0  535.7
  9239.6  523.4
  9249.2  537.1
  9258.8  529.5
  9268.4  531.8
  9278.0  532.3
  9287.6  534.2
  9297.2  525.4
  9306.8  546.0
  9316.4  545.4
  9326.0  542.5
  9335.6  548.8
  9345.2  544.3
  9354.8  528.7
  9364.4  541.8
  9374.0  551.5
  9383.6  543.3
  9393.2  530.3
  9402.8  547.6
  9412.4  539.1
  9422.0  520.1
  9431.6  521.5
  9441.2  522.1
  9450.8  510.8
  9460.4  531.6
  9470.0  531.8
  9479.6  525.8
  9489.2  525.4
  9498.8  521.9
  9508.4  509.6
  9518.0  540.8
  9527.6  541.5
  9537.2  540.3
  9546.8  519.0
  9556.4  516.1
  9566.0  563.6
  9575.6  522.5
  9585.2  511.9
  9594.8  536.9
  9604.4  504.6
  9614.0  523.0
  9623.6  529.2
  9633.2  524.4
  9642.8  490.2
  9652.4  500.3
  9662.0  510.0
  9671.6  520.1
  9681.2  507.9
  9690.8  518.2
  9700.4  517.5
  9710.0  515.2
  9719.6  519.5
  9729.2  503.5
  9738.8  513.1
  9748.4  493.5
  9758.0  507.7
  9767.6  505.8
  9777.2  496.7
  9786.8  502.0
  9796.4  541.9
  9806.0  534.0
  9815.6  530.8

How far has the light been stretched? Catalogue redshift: 0.000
